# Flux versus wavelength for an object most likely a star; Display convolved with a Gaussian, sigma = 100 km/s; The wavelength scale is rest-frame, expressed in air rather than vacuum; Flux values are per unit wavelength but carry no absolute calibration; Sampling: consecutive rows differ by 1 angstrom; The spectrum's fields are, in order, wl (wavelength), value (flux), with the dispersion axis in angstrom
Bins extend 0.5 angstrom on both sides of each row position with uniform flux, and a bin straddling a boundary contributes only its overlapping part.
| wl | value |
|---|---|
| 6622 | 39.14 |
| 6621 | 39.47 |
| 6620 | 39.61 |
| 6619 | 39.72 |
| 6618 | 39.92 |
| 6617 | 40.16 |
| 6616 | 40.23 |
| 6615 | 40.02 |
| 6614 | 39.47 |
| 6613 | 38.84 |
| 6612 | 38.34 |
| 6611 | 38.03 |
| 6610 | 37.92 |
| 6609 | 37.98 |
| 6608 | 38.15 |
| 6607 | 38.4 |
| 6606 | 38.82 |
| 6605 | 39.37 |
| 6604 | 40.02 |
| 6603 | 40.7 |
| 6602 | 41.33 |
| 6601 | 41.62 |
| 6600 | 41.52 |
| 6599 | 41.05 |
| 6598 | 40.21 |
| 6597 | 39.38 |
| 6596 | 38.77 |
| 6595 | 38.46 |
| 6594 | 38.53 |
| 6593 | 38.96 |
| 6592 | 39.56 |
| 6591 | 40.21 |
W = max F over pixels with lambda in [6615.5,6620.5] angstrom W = 40.23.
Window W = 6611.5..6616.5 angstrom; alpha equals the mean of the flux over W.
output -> 39.4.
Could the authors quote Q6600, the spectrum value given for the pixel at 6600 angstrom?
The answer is 41.52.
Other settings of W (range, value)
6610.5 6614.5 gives 39.47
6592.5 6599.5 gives 41.05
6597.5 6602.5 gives 41.62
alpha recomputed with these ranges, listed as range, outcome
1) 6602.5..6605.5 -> 40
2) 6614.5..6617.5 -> 40.1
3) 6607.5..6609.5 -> 38.1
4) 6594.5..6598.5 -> 39.2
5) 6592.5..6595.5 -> 38.7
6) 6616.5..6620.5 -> 39.9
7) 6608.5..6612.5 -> 38.1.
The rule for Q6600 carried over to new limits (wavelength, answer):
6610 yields 37.92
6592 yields 39.56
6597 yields 39.38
